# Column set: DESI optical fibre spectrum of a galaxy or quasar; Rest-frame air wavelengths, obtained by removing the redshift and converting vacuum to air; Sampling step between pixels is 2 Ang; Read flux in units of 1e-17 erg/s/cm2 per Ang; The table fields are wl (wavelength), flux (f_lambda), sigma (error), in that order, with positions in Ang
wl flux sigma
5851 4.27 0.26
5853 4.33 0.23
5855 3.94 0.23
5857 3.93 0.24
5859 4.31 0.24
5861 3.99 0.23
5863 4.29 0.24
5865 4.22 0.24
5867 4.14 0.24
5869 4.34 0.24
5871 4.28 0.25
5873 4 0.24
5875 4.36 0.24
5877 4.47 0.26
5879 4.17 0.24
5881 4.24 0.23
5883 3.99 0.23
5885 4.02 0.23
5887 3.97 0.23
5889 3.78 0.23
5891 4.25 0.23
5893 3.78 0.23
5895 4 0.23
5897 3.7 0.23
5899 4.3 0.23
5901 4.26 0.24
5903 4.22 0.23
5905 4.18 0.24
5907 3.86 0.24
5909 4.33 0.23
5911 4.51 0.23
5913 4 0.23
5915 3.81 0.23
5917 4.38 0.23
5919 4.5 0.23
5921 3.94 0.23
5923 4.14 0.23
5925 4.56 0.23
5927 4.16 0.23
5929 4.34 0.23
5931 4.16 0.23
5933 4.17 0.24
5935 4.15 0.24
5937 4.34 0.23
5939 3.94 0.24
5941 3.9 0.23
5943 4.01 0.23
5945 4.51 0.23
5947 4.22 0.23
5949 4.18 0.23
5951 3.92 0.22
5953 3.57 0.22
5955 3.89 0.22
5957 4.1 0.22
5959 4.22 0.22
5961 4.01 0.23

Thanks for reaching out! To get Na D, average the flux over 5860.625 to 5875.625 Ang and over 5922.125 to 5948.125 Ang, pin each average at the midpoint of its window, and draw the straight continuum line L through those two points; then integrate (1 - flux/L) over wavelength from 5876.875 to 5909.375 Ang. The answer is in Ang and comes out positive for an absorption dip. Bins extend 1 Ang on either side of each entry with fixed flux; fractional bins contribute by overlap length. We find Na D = 1.01 Ang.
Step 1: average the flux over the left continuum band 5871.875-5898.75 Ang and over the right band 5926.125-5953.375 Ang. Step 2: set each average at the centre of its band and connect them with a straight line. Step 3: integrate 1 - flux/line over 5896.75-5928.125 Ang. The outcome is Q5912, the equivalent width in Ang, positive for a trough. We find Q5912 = -0.7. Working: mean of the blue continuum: 4.06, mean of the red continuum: 4.12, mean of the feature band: 4.19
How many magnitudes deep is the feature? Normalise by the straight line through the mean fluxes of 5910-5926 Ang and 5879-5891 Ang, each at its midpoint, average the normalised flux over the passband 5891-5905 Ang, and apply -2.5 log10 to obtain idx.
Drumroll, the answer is 0.01 mag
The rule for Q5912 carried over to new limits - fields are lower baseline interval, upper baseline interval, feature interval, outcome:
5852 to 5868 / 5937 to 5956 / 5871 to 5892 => -0.1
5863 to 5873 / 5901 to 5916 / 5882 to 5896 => 0.7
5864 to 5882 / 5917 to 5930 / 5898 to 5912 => 0.1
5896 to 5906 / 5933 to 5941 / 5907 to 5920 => -0.3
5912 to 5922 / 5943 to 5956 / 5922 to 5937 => -0.6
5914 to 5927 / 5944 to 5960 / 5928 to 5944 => 0.1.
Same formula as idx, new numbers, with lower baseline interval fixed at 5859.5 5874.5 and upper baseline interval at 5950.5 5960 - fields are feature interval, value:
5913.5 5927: -0.04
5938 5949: -0.04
